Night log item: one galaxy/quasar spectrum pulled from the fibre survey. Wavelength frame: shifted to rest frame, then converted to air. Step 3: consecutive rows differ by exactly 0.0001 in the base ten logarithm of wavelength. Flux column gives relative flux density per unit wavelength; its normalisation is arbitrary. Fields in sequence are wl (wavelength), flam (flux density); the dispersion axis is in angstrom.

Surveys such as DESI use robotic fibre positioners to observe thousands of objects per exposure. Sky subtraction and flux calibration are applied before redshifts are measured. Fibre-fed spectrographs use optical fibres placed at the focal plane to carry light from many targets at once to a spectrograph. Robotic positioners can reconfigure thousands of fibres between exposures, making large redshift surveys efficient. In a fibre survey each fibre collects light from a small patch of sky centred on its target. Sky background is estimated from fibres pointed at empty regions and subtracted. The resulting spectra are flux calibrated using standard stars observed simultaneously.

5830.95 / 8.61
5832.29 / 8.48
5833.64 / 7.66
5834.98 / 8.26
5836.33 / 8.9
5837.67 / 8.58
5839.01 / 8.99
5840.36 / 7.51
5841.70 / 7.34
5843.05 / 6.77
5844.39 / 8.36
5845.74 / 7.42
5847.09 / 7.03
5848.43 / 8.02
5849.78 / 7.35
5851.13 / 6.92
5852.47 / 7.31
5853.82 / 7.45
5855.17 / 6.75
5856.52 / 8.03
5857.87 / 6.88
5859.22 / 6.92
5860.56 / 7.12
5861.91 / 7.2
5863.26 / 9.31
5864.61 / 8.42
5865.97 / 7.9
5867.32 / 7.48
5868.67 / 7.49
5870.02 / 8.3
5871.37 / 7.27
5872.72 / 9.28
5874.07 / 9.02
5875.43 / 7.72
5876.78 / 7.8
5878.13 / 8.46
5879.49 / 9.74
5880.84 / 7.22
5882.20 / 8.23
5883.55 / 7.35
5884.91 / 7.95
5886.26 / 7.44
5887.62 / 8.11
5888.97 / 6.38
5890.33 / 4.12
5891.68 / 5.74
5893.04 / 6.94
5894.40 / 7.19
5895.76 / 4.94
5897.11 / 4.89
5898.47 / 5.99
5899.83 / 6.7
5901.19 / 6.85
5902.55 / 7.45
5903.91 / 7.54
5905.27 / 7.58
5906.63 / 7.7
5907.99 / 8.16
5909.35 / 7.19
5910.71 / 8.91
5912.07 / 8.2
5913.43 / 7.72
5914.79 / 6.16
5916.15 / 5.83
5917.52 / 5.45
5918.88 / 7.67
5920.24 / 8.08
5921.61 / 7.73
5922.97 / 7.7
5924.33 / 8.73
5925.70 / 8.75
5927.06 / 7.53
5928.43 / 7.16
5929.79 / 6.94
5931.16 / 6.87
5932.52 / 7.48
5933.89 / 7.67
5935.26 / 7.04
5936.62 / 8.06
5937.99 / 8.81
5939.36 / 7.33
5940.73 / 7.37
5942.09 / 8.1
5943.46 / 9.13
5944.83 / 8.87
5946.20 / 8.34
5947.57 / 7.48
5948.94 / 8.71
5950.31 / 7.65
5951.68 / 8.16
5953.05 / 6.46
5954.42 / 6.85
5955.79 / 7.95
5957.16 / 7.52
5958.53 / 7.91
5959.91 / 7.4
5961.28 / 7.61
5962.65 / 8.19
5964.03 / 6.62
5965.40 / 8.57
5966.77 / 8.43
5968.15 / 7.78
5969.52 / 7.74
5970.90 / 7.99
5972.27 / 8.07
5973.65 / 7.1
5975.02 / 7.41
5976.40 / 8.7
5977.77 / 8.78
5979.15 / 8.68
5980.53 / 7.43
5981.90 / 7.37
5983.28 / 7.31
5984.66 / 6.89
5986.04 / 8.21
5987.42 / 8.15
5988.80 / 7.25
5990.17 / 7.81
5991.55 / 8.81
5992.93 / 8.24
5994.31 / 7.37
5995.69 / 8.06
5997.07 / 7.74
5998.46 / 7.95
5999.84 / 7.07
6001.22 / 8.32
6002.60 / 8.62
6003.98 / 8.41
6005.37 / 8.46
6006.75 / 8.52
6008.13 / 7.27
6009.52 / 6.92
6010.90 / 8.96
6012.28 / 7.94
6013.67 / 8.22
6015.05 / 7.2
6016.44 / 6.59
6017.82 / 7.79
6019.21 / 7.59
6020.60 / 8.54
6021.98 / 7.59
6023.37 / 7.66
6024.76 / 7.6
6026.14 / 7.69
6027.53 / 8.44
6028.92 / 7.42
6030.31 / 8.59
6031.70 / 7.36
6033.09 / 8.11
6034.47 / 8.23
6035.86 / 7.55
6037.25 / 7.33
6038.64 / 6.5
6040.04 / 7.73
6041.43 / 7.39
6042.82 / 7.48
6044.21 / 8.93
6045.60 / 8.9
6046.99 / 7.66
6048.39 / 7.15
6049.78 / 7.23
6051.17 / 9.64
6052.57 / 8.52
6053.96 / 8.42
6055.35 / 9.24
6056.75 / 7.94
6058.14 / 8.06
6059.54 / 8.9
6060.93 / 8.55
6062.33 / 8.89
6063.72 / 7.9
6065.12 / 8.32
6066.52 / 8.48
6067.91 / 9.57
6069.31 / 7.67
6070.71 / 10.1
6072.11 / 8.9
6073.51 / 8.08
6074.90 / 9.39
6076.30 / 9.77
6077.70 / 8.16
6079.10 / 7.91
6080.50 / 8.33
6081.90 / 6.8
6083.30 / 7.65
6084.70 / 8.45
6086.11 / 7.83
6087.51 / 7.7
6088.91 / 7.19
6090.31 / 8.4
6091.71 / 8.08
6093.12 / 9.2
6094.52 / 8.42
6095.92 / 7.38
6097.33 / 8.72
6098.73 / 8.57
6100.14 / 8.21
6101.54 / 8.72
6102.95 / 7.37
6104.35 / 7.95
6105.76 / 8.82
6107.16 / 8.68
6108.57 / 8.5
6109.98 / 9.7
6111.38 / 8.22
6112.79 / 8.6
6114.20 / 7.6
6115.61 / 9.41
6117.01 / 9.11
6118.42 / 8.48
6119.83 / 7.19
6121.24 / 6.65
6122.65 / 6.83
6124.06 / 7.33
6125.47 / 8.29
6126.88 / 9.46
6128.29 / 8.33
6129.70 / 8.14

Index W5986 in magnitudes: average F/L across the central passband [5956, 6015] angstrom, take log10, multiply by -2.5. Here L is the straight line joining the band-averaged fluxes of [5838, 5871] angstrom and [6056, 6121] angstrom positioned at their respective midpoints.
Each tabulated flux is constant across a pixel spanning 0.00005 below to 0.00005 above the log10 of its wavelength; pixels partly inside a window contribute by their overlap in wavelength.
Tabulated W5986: 0.02 mag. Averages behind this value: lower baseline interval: 7.6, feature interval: 7.89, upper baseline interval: 8.38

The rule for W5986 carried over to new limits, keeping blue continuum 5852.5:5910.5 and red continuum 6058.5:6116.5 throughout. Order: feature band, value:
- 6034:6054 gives 0.04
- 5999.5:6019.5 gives 0.02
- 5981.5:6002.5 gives 0.02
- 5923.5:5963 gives -0.01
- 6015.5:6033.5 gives 0.05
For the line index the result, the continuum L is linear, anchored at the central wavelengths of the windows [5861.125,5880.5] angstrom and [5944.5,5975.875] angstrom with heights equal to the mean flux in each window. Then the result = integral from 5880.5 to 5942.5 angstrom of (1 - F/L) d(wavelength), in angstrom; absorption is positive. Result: 6.0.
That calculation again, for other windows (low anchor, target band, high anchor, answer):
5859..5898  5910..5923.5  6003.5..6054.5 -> 0.4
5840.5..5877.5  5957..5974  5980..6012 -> 0.1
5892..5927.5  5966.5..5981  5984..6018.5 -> -0.6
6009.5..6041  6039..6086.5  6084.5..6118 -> -1.7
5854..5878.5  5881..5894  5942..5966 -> 1.5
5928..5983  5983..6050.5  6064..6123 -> 1.8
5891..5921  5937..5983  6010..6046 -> -3.5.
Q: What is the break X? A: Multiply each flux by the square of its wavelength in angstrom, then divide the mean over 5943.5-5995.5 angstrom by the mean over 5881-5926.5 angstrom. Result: 1.12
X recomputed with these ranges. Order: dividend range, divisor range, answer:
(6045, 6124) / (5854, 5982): 1.16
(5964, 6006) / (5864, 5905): 1.12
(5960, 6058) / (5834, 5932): 1.10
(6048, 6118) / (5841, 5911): 1.22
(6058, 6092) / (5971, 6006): 1.09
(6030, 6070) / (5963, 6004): 1.06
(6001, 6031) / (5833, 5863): 1.10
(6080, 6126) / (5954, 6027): 1.08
